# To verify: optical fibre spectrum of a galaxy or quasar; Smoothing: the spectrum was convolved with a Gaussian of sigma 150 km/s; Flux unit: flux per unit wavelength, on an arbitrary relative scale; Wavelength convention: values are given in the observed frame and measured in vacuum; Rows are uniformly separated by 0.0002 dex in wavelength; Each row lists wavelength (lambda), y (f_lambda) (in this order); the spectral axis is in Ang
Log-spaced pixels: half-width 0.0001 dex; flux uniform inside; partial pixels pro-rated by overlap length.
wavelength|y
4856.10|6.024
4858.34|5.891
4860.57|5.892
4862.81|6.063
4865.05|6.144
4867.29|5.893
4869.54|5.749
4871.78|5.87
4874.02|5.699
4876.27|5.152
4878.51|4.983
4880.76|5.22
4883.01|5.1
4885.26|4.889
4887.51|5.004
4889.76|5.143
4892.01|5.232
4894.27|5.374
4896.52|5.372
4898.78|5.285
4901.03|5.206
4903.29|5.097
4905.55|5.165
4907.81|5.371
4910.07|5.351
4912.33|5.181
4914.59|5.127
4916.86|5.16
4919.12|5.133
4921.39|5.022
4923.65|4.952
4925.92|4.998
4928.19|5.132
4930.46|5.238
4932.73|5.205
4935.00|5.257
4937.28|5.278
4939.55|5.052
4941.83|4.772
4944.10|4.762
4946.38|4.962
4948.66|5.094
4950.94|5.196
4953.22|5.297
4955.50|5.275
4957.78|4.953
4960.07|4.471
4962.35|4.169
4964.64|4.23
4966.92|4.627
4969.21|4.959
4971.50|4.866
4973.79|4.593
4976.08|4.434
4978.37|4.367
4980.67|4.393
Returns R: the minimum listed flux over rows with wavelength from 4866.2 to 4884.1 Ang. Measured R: 4.983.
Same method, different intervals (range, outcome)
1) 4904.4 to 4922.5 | 5.022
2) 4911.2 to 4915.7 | 5.127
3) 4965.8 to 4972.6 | 4.627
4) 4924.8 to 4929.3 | 4.998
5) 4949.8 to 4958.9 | 4.953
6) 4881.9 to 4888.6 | 4.889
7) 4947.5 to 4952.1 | 5.094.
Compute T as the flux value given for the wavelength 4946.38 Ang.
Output 4.962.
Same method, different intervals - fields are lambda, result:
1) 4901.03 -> 5.206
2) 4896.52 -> 5.372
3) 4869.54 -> 5.749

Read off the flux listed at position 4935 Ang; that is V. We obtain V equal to 5.257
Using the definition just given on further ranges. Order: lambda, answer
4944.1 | 4.762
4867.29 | 5.893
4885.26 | 4.889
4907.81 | 5.371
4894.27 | 5.374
